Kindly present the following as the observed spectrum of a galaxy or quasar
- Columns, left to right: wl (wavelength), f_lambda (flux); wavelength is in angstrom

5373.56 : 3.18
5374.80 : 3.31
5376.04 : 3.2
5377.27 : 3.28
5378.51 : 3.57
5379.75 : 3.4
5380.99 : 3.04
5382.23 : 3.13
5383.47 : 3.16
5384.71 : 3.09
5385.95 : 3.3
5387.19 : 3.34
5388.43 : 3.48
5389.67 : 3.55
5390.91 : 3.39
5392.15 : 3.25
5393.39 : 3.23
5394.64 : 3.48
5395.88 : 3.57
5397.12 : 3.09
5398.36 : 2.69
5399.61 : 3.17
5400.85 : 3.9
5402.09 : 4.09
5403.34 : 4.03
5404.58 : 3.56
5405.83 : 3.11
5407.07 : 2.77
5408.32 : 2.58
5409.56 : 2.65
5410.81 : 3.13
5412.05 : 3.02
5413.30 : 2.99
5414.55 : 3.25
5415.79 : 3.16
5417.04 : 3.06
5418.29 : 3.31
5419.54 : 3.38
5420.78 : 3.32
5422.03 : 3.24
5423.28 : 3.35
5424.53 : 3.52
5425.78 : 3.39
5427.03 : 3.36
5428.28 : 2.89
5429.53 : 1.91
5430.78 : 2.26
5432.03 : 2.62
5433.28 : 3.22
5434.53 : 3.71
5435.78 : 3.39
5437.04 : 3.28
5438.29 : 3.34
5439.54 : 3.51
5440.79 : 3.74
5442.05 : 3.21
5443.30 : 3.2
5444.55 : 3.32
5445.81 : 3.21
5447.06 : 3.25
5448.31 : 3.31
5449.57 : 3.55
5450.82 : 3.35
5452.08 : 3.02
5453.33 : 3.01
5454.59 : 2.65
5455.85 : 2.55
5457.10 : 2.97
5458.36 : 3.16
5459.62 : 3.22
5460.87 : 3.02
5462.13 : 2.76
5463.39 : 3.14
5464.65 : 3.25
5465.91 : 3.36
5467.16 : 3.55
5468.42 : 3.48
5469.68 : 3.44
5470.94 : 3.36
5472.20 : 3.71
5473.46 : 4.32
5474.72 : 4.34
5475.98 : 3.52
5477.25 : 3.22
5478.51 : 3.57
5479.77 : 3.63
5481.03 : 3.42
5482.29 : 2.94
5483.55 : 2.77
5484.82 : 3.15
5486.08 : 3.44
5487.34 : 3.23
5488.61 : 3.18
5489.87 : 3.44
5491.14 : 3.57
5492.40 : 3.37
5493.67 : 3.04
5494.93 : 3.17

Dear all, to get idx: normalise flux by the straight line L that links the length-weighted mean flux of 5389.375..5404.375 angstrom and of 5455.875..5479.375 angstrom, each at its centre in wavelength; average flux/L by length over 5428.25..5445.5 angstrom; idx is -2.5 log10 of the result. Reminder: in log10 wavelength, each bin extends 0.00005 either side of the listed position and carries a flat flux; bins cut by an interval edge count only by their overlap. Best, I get 0.10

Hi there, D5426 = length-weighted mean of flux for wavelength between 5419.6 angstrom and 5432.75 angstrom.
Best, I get 3.01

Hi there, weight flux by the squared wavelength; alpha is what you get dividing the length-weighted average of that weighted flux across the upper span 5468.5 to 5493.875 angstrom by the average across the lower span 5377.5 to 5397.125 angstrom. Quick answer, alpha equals 1.07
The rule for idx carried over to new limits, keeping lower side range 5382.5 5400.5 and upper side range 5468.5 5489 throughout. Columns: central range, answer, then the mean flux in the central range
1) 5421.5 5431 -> 0.113 mag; 3.02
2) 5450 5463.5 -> 0.143 mag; 2.99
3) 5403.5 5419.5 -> 0.078 mag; 3.09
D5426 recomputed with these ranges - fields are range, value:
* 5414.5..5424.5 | 3.28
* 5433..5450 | 3.37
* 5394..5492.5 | 3.26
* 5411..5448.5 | 3.19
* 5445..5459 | 3.1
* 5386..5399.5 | 3.3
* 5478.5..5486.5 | 3.25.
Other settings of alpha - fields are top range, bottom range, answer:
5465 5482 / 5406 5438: 1.19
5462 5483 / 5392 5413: 1.10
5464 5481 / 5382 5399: 1.13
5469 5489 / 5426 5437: 1.19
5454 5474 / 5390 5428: 1.01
